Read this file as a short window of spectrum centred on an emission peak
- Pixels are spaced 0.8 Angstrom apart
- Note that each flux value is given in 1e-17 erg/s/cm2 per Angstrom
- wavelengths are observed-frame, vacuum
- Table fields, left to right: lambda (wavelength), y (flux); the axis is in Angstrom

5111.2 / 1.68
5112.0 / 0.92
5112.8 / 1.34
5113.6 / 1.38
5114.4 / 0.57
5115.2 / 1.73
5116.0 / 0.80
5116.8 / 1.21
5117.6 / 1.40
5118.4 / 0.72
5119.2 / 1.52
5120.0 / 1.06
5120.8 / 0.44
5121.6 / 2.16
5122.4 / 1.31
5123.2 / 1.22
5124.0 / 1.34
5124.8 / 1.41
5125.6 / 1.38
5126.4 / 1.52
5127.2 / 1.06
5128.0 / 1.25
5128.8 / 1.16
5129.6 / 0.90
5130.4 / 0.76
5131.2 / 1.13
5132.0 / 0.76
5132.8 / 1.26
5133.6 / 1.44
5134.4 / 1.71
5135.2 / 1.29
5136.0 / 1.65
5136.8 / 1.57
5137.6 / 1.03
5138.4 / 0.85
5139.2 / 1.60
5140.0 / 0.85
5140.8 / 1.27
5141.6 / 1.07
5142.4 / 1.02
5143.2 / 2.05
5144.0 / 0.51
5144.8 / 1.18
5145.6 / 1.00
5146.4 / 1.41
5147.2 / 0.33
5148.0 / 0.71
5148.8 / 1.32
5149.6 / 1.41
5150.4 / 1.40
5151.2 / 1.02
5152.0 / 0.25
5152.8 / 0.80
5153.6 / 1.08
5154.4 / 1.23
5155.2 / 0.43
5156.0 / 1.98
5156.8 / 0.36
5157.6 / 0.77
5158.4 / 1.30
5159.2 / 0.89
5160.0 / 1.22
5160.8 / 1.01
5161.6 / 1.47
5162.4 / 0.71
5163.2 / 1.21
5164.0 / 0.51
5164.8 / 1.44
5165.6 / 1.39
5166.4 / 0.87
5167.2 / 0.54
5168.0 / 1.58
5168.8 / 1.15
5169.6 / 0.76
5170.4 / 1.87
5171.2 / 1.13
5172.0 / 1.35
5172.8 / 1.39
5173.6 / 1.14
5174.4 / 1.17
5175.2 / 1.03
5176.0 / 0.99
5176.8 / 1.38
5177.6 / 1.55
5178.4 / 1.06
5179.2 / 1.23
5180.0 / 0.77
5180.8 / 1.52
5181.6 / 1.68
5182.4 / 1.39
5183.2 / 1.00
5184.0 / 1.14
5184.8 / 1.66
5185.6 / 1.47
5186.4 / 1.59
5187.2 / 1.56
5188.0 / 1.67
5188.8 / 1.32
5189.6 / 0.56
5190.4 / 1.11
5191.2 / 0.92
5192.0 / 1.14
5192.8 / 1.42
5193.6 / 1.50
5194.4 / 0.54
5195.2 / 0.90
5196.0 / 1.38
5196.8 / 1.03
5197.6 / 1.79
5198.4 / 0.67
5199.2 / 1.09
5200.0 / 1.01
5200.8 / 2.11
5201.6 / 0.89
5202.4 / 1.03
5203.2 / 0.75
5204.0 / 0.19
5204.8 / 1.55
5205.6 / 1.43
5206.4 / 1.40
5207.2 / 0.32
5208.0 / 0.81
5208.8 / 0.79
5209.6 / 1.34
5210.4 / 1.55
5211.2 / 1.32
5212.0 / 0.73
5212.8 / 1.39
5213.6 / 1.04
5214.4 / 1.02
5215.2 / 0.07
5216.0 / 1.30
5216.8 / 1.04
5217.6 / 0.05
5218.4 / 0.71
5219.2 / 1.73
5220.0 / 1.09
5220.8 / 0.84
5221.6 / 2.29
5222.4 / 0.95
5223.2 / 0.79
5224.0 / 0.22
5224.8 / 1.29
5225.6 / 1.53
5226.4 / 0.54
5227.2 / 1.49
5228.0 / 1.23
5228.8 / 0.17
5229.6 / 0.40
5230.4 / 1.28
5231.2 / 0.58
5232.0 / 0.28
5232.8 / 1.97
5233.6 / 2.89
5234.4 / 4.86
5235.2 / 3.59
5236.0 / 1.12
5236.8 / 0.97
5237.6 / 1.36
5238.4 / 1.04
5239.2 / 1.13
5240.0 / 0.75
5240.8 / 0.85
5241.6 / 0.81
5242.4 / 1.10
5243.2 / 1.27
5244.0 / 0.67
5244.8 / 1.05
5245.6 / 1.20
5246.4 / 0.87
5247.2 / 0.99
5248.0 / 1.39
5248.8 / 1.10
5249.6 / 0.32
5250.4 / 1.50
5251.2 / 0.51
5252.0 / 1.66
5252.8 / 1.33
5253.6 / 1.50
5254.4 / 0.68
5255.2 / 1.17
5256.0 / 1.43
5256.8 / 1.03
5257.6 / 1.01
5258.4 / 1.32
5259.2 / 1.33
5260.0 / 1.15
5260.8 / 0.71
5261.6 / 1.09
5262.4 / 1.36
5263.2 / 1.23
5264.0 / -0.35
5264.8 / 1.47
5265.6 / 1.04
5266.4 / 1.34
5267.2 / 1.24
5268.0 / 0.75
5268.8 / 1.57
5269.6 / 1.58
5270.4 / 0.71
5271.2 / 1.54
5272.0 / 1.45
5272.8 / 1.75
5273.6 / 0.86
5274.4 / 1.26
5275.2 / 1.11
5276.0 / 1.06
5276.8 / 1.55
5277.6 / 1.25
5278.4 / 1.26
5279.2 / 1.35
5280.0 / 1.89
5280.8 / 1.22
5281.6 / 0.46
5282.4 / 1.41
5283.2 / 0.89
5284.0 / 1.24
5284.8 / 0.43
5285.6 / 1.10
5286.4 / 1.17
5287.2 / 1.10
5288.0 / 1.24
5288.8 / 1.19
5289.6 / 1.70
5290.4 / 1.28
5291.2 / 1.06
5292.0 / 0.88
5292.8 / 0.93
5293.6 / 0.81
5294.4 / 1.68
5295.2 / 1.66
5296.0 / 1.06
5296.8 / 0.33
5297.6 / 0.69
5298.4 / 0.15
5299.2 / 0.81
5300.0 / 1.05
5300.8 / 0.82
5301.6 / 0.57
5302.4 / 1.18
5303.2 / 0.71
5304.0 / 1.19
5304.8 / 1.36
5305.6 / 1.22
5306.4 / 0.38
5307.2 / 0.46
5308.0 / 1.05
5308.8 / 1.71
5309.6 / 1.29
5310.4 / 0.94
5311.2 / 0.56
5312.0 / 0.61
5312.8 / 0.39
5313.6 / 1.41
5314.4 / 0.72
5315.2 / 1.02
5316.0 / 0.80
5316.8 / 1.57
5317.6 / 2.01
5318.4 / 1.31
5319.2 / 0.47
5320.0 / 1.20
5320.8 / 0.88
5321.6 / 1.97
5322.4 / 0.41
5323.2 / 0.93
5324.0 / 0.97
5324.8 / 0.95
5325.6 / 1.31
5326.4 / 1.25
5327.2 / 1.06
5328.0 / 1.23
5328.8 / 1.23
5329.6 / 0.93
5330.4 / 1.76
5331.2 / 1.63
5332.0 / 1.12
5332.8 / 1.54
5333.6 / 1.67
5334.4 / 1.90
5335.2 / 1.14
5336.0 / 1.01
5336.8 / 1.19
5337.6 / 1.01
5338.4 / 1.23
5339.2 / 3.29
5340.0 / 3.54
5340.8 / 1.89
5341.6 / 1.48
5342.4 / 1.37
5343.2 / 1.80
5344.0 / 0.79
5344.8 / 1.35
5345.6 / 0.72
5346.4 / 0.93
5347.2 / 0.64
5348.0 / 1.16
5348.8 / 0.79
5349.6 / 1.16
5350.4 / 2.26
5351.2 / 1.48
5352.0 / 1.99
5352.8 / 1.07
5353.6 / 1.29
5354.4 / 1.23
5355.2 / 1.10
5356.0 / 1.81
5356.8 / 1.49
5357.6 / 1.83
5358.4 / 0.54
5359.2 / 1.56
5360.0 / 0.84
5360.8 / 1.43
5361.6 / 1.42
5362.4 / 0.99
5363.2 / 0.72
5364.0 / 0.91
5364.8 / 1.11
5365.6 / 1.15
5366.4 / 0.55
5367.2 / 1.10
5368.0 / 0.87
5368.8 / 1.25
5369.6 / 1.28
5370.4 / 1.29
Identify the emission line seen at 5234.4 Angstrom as H-beta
